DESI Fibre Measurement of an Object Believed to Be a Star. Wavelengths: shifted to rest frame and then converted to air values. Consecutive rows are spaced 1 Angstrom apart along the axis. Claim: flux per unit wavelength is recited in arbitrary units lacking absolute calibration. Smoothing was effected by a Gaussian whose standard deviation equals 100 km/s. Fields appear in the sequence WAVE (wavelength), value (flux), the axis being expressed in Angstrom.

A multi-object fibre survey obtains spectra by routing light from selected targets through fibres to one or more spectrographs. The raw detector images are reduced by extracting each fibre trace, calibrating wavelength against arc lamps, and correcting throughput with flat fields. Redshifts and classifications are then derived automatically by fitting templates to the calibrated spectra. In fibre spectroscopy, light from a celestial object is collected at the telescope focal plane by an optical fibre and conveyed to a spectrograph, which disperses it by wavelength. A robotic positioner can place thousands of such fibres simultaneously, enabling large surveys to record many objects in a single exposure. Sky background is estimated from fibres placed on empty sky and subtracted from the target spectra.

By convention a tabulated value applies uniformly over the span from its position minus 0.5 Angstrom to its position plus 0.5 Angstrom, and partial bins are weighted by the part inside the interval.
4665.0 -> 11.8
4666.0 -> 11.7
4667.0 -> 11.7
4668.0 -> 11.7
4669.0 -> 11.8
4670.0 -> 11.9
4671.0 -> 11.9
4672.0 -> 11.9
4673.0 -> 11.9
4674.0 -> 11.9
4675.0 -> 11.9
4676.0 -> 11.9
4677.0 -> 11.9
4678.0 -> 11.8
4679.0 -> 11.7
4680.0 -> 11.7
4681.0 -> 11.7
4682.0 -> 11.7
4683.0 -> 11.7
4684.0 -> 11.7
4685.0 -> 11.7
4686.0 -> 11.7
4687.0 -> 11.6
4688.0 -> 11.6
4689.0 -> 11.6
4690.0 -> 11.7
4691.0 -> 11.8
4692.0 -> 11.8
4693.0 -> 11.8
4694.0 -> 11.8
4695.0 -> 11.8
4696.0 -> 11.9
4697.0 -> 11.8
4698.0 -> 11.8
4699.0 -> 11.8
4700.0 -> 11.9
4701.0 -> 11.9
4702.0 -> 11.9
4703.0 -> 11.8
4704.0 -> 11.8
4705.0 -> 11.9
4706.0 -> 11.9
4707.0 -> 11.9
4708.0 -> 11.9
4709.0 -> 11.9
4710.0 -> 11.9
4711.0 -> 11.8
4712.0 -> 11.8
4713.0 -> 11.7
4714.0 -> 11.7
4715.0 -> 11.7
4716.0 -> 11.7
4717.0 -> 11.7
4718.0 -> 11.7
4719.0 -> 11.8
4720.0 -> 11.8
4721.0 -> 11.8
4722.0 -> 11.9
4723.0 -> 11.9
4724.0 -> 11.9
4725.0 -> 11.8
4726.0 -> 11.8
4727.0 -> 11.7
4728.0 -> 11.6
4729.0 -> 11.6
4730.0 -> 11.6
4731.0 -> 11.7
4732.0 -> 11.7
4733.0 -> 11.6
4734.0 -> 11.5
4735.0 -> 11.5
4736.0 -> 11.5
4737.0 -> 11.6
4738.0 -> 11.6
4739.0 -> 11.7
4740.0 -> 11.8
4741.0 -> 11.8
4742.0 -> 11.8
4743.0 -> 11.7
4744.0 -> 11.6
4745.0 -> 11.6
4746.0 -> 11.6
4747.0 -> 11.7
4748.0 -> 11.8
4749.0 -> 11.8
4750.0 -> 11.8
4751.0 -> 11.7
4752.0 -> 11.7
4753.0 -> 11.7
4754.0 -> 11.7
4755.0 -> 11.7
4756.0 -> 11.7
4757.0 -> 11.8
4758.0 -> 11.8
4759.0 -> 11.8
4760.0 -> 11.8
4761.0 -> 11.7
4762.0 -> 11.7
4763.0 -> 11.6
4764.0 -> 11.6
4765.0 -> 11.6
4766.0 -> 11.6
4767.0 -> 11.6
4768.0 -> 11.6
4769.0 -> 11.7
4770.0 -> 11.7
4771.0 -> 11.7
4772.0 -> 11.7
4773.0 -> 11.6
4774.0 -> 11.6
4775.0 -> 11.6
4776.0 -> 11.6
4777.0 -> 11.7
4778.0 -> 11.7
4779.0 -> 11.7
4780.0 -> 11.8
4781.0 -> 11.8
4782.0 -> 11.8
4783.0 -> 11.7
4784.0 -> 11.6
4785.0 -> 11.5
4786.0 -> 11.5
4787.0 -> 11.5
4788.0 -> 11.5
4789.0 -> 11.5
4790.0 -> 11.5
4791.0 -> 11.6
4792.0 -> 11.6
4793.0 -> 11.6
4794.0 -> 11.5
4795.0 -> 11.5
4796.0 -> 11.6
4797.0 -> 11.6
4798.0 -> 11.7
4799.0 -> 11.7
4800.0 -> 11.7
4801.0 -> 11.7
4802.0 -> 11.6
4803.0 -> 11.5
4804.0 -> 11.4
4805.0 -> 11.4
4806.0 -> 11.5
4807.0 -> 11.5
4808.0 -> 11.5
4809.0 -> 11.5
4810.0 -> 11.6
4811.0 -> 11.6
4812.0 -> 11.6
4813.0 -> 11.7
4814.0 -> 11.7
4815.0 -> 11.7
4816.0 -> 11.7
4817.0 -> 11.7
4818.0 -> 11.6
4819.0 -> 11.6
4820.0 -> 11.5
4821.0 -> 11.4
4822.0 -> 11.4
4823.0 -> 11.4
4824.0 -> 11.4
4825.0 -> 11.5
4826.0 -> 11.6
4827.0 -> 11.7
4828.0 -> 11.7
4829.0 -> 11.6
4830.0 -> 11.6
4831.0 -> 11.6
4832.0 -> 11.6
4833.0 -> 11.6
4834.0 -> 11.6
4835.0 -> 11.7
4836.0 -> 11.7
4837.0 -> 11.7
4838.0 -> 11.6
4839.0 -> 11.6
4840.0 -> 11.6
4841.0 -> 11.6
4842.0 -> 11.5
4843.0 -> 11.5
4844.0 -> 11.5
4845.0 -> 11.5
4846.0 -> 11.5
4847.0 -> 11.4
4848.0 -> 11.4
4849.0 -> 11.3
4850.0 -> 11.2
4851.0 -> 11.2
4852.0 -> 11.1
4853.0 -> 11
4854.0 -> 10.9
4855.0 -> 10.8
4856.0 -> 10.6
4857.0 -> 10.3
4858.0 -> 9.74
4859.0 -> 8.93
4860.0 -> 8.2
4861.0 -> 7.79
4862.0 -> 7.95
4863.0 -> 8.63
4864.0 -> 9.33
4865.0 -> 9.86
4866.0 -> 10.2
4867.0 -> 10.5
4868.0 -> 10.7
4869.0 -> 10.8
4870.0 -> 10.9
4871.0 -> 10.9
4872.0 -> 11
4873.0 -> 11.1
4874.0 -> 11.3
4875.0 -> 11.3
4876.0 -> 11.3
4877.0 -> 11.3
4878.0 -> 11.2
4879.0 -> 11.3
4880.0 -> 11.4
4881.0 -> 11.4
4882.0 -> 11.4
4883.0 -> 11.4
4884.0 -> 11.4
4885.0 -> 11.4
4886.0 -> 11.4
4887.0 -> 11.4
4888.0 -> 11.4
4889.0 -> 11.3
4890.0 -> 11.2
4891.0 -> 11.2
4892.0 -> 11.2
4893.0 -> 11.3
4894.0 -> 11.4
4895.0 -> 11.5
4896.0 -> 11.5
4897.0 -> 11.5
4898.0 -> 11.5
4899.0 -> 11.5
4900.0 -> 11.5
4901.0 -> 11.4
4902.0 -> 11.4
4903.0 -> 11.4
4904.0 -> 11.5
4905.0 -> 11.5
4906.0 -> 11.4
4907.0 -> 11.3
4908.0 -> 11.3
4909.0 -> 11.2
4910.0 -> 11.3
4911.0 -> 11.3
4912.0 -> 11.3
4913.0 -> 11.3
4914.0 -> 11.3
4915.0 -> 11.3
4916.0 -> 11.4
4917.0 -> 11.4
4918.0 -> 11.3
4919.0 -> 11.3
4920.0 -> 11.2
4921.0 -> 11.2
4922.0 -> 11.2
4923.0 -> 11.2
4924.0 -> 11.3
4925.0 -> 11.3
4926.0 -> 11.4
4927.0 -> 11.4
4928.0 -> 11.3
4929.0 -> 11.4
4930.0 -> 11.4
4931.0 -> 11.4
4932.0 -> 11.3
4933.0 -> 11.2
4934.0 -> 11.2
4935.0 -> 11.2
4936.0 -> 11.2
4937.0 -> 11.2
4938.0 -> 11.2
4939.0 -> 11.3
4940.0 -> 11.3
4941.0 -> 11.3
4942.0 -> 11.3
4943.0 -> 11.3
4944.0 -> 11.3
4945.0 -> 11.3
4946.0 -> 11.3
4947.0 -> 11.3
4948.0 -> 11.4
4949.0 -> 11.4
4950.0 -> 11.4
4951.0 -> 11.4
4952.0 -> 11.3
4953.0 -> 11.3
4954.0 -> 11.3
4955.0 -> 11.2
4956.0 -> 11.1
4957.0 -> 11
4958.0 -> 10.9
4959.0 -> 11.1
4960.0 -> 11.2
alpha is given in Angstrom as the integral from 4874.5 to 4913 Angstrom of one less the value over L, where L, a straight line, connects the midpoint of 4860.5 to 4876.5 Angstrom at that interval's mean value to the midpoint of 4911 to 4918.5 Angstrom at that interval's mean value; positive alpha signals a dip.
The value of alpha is -1.9 Angstrom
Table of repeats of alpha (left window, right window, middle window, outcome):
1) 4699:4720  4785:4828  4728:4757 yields 0.14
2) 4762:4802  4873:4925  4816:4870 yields 2.41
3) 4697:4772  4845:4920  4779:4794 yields -0.18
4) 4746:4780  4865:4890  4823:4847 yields -0.51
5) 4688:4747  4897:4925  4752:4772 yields -0.06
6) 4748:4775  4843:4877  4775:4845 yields -3.04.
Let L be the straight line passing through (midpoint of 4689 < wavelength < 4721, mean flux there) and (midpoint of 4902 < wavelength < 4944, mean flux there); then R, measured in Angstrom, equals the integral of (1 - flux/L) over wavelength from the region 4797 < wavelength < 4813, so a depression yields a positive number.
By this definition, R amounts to 0.01 Angstrom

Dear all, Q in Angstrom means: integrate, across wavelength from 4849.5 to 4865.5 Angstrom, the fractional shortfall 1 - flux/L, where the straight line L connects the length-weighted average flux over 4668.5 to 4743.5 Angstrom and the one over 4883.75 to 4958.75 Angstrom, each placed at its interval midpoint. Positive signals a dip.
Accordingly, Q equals 2.2 Angstrom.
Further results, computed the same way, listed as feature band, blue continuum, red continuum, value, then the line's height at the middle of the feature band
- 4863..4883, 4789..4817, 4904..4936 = 1.0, 11.4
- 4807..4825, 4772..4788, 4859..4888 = -0.5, 11.2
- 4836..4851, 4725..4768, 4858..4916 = -0.4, 11.2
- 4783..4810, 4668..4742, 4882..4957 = 0.1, 11.6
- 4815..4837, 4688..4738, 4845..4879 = -1.6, 10.8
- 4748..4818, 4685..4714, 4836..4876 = -2.7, 11.2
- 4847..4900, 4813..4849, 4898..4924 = 2.9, 11.4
